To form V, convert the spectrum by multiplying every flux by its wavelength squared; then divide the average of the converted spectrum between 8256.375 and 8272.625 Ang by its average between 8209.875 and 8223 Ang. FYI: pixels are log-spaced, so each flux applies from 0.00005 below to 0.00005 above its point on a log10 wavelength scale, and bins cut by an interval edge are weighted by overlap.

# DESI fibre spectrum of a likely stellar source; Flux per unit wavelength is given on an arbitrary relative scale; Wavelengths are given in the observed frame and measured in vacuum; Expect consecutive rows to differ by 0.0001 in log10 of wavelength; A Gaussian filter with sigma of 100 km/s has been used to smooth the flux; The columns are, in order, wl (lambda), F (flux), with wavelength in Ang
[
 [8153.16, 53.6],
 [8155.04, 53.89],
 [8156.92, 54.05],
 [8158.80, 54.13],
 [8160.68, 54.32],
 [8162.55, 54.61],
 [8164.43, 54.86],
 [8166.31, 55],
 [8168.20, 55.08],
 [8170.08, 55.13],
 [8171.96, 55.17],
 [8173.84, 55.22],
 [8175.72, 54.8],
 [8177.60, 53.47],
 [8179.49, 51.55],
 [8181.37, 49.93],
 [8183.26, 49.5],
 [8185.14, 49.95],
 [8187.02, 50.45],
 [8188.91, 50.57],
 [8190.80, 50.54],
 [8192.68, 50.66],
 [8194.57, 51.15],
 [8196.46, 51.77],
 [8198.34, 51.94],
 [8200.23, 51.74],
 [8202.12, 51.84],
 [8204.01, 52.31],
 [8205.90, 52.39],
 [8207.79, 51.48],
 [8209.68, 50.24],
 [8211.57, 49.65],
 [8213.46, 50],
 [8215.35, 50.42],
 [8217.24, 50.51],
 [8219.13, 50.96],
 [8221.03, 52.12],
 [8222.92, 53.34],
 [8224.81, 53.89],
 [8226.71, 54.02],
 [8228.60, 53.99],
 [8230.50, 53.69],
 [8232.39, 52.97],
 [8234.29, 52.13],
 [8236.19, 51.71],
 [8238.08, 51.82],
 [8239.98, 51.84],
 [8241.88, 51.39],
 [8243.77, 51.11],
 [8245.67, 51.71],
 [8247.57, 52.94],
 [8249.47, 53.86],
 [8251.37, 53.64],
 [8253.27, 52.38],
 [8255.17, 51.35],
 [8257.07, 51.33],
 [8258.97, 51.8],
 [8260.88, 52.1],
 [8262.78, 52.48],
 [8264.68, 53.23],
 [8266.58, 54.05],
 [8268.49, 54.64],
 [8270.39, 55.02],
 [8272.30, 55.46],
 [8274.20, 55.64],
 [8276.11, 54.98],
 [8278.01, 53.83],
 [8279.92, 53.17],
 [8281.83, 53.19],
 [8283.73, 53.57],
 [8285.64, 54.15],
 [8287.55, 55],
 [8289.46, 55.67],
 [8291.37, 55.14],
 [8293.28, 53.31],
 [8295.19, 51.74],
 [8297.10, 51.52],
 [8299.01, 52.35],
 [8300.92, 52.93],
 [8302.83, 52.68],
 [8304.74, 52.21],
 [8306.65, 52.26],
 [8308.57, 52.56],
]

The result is 1.1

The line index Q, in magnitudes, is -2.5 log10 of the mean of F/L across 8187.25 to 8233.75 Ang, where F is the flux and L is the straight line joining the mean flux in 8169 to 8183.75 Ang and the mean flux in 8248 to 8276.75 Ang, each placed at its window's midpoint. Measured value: 0.03 mag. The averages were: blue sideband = 53.2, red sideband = 53.4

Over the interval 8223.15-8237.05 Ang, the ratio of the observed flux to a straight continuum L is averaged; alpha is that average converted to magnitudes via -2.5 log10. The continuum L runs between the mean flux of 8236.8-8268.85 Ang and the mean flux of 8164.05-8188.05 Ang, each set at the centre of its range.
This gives -0.012 mag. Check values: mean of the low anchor 53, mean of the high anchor 52.4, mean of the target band 53.2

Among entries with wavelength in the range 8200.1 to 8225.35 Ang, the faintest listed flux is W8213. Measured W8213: 49.65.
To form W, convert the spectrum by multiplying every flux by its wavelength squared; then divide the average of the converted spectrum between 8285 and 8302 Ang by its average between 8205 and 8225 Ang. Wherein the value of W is 1.06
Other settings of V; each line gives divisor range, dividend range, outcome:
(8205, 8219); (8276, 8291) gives 1.09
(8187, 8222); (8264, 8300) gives 1.08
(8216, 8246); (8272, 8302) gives 1.04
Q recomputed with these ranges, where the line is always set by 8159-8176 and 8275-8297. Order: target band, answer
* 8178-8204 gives 0.076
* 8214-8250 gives 0.042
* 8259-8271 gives 0.013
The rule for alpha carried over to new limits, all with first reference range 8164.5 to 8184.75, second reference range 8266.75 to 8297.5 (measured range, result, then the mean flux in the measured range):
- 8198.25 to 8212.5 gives 0.05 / 51.4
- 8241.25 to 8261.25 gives 0.04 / 52.2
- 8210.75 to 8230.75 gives 0.04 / 52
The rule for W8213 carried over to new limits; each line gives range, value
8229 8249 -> 51.11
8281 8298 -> 51.52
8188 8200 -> 50.54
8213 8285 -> 50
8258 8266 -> 51.8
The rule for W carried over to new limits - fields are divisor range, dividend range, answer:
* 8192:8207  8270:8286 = 1.07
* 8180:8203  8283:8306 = 1.08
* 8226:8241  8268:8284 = 1.04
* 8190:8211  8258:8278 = 1.07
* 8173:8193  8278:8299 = 1.07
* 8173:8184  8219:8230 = 1.03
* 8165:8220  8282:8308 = 1.05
